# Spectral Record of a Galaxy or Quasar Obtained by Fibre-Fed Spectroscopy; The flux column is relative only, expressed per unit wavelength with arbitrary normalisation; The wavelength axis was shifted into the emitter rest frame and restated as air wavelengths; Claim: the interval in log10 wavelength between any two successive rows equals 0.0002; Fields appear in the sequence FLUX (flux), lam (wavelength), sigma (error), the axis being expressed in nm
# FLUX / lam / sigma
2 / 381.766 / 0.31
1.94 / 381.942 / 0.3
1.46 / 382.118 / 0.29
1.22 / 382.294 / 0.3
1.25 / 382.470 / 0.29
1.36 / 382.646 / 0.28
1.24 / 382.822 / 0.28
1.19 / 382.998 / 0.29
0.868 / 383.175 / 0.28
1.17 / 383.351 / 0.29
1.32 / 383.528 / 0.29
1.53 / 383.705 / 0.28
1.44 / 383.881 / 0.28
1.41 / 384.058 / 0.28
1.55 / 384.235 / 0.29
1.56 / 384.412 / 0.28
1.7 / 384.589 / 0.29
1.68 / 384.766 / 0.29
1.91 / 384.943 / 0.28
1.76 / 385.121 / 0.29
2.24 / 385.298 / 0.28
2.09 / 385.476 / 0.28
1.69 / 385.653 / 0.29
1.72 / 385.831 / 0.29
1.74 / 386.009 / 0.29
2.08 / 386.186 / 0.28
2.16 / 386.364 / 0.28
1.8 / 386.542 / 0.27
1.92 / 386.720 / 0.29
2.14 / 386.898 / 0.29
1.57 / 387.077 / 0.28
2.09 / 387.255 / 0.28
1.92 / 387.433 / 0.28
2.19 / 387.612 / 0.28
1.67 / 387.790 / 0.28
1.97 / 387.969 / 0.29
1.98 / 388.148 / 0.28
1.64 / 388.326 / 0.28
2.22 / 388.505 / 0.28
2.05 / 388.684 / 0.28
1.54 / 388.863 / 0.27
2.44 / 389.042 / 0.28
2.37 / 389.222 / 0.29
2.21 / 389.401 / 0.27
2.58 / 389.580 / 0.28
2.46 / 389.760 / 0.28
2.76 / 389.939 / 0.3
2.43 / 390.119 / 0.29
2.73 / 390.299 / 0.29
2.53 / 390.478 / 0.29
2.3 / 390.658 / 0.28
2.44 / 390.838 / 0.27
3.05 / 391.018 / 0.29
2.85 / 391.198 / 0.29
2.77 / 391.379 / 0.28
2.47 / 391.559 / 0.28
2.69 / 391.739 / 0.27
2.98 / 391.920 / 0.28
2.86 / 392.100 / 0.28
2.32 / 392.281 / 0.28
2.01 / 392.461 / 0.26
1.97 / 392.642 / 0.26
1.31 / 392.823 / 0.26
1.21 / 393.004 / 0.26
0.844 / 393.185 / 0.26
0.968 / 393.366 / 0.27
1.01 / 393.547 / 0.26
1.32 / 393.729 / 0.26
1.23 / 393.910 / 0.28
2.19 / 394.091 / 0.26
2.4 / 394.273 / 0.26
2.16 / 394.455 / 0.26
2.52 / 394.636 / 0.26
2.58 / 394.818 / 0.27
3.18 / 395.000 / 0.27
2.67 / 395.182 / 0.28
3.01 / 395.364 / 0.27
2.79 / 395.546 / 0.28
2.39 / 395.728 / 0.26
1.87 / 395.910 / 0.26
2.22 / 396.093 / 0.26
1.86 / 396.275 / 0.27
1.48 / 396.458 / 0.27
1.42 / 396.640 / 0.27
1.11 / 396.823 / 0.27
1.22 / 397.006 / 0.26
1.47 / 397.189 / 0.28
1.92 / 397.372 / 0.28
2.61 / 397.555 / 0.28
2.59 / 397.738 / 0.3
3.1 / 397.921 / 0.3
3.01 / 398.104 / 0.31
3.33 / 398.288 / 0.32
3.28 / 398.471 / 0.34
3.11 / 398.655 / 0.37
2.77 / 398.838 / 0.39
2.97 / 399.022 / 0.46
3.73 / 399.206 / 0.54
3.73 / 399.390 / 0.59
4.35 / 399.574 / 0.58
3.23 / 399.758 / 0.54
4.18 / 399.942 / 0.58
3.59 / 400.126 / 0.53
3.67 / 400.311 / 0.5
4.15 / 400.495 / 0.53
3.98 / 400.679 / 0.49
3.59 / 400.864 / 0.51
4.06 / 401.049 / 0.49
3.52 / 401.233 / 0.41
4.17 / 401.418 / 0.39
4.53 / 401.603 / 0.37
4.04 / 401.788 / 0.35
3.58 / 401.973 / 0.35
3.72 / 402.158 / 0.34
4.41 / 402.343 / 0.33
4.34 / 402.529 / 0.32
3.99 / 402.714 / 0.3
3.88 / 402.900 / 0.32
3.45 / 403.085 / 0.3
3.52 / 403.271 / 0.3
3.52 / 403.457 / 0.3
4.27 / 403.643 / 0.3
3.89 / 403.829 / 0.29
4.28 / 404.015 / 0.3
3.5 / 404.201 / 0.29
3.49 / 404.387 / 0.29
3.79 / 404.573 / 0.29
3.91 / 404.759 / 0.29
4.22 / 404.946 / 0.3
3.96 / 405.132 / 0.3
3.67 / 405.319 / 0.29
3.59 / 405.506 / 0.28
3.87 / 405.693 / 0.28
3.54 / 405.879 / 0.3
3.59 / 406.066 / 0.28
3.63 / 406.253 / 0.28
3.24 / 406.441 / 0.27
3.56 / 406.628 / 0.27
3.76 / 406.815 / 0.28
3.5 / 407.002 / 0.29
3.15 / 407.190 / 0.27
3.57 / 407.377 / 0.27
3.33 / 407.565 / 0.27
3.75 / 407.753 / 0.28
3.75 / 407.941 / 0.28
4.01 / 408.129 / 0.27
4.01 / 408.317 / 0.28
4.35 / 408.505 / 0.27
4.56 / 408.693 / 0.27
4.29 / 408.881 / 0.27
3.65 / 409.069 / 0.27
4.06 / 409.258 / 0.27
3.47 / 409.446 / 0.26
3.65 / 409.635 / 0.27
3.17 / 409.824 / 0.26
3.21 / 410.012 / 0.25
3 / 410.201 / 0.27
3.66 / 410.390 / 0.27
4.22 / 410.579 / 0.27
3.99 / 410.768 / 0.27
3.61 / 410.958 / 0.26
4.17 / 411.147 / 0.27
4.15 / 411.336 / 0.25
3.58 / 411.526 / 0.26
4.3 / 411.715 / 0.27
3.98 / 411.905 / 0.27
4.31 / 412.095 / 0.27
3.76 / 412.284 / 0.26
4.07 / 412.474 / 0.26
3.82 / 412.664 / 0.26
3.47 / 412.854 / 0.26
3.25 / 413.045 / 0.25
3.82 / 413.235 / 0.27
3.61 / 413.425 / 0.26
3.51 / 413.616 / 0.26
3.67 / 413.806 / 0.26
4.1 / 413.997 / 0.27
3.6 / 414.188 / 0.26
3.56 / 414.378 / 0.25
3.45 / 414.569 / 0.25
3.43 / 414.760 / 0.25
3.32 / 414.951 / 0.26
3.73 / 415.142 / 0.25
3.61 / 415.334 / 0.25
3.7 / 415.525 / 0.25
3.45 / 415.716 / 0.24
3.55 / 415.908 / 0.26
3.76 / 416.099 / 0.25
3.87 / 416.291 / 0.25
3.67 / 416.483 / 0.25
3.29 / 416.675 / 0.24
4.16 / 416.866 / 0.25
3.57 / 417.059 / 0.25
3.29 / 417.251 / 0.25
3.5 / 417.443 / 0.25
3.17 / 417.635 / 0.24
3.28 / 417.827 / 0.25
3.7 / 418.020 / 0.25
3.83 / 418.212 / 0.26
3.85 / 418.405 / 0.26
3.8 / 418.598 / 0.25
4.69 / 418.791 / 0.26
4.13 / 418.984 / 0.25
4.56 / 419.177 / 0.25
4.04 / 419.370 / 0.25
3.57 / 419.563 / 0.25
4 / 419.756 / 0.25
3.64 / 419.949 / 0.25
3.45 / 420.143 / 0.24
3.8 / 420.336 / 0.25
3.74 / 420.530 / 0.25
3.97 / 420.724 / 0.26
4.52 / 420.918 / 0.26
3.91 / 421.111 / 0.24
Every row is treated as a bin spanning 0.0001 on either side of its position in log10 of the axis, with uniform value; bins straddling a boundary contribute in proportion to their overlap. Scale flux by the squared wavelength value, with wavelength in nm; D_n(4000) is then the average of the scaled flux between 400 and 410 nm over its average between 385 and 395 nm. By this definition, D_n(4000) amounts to 1.95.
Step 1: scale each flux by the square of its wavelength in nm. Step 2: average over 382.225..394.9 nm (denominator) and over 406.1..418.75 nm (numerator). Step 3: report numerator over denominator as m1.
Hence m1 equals 2.14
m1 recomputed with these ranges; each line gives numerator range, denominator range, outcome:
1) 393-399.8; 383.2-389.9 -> 1.32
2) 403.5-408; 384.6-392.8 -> 1.84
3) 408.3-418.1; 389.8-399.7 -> 1.71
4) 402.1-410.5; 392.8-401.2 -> 1.52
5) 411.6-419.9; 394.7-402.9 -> 1.30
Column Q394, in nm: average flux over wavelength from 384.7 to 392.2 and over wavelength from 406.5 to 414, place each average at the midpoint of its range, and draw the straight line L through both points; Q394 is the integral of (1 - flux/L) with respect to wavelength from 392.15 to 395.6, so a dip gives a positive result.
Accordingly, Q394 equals 0.825 nm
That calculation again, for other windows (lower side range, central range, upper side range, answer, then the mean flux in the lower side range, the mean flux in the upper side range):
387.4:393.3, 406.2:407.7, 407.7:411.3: 0.06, 2.23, 3.83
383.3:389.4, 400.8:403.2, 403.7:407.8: -0.45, 1.84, 3.68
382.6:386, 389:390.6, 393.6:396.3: -0.47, 1.56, 2.29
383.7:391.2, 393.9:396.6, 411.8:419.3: 0.20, 2.05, 3.72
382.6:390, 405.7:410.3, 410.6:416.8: -0.45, 1.83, 3.73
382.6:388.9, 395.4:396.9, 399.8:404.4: 0.56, 1.73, 3.89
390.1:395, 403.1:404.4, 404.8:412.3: -0.19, 2.17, 3.77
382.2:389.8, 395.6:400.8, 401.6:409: 0.50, 1.78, 3.82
